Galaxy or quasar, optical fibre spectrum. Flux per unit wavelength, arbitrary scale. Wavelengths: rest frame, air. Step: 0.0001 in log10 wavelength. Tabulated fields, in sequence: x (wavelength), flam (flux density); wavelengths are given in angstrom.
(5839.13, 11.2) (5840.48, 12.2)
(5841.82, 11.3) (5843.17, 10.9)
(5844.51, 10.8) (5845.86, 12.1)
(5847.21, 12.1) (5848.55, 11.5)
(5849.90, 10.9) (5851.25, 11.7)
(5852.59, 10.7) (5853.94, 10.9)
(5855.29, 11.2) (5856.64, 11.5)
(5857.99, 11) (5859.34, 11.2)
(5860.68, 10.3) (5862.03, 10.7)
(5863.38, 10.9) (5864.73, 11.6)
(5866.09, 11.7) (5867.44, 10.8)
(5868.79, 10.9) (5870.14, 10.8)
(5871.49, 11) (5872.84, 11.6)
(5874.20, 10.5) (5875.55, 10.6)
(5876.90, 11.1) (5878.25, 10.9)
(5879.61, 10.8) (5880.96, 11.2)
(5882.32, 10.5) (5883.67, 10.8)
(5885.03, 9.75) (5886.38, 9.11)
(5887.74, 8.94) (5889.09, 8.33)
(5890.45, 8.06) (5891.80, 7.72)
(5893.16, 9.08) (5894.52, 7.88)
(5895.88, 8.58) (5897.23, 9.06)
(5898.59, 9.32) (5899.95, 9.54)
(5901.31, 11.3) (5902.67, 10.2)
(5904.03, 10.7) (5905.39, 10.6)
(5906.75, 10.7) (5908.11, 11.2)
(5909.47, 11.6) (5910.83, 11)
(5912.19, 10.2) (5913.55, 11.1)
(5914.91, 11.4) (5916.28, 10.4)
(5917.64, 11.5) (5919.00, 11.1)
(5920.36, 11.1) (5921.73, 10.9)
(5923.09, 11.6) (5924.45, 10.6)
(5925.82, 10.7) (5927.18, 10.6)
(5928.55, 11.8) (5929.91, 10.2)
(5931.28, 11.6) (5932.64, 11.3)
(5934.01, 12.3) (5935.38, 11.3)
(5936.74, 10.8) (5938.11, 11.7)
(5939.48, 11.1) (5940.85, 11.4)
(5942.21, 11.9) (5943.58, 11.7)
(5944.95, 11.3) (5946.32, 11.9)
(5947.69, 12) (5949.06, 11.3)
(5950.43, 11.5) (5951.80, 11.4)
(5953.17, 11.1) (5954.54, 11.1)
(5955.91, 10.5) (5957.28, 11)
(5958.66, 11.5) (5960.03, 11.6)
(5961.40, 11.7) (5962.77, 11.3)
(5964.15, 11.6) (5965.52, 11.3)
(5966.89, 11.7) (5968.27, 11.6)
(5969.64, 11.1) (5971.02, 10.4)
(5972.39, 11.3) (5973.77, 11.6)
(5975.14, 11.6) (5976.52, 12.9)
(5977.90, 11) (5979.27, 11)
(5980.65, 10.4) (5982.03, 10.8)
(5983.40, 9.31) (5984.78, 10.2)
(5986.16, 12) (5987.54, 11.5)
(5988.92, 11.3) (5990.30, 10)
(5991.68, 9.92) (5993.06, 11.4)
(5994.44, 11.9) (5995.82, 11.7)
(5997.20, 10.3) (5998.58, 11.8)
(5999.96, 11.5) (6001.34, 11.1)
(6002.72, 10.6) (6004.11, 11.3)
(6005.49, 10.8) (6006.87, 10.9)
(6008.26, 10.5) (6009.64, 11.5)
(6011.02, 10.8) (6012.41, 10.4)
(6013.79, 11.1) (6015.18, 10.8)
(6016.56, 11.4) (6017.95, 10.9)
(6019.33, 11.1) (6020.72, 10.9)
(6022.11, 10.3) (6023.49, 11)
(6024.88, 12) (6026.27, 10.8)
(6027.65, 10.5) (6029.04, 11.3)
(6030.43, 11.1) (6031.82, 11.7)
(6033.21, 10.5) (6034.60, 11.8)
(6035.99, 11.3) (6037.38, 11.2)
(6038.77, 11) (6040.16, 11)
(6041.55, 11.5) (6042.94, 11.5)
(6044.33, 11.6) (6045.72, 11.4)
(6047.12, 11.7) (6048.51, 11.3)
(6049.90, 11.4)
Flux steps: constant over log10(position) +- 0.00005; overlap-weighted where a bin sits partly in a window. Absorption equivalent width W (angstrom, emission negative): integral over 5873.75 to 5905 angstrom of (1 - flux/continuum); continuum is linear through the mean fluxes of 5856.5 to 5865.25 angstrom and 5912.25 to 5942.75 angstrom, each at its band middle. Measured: 3.77 angstrom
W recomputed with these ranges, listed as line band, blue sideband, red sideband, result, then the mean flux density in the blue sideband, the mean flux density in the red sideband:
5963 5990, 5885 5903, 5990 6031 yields -1.97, 9.02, 11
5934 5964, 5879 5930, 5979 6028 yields -2.43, 10.2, 10.9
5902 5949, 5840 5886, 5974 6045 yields -0.42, 11.1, 11.1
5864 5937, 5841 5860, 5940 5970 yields 5.38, 11.3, 11.4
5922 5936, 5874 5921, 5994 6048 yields -1.04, 10.2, 11.1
